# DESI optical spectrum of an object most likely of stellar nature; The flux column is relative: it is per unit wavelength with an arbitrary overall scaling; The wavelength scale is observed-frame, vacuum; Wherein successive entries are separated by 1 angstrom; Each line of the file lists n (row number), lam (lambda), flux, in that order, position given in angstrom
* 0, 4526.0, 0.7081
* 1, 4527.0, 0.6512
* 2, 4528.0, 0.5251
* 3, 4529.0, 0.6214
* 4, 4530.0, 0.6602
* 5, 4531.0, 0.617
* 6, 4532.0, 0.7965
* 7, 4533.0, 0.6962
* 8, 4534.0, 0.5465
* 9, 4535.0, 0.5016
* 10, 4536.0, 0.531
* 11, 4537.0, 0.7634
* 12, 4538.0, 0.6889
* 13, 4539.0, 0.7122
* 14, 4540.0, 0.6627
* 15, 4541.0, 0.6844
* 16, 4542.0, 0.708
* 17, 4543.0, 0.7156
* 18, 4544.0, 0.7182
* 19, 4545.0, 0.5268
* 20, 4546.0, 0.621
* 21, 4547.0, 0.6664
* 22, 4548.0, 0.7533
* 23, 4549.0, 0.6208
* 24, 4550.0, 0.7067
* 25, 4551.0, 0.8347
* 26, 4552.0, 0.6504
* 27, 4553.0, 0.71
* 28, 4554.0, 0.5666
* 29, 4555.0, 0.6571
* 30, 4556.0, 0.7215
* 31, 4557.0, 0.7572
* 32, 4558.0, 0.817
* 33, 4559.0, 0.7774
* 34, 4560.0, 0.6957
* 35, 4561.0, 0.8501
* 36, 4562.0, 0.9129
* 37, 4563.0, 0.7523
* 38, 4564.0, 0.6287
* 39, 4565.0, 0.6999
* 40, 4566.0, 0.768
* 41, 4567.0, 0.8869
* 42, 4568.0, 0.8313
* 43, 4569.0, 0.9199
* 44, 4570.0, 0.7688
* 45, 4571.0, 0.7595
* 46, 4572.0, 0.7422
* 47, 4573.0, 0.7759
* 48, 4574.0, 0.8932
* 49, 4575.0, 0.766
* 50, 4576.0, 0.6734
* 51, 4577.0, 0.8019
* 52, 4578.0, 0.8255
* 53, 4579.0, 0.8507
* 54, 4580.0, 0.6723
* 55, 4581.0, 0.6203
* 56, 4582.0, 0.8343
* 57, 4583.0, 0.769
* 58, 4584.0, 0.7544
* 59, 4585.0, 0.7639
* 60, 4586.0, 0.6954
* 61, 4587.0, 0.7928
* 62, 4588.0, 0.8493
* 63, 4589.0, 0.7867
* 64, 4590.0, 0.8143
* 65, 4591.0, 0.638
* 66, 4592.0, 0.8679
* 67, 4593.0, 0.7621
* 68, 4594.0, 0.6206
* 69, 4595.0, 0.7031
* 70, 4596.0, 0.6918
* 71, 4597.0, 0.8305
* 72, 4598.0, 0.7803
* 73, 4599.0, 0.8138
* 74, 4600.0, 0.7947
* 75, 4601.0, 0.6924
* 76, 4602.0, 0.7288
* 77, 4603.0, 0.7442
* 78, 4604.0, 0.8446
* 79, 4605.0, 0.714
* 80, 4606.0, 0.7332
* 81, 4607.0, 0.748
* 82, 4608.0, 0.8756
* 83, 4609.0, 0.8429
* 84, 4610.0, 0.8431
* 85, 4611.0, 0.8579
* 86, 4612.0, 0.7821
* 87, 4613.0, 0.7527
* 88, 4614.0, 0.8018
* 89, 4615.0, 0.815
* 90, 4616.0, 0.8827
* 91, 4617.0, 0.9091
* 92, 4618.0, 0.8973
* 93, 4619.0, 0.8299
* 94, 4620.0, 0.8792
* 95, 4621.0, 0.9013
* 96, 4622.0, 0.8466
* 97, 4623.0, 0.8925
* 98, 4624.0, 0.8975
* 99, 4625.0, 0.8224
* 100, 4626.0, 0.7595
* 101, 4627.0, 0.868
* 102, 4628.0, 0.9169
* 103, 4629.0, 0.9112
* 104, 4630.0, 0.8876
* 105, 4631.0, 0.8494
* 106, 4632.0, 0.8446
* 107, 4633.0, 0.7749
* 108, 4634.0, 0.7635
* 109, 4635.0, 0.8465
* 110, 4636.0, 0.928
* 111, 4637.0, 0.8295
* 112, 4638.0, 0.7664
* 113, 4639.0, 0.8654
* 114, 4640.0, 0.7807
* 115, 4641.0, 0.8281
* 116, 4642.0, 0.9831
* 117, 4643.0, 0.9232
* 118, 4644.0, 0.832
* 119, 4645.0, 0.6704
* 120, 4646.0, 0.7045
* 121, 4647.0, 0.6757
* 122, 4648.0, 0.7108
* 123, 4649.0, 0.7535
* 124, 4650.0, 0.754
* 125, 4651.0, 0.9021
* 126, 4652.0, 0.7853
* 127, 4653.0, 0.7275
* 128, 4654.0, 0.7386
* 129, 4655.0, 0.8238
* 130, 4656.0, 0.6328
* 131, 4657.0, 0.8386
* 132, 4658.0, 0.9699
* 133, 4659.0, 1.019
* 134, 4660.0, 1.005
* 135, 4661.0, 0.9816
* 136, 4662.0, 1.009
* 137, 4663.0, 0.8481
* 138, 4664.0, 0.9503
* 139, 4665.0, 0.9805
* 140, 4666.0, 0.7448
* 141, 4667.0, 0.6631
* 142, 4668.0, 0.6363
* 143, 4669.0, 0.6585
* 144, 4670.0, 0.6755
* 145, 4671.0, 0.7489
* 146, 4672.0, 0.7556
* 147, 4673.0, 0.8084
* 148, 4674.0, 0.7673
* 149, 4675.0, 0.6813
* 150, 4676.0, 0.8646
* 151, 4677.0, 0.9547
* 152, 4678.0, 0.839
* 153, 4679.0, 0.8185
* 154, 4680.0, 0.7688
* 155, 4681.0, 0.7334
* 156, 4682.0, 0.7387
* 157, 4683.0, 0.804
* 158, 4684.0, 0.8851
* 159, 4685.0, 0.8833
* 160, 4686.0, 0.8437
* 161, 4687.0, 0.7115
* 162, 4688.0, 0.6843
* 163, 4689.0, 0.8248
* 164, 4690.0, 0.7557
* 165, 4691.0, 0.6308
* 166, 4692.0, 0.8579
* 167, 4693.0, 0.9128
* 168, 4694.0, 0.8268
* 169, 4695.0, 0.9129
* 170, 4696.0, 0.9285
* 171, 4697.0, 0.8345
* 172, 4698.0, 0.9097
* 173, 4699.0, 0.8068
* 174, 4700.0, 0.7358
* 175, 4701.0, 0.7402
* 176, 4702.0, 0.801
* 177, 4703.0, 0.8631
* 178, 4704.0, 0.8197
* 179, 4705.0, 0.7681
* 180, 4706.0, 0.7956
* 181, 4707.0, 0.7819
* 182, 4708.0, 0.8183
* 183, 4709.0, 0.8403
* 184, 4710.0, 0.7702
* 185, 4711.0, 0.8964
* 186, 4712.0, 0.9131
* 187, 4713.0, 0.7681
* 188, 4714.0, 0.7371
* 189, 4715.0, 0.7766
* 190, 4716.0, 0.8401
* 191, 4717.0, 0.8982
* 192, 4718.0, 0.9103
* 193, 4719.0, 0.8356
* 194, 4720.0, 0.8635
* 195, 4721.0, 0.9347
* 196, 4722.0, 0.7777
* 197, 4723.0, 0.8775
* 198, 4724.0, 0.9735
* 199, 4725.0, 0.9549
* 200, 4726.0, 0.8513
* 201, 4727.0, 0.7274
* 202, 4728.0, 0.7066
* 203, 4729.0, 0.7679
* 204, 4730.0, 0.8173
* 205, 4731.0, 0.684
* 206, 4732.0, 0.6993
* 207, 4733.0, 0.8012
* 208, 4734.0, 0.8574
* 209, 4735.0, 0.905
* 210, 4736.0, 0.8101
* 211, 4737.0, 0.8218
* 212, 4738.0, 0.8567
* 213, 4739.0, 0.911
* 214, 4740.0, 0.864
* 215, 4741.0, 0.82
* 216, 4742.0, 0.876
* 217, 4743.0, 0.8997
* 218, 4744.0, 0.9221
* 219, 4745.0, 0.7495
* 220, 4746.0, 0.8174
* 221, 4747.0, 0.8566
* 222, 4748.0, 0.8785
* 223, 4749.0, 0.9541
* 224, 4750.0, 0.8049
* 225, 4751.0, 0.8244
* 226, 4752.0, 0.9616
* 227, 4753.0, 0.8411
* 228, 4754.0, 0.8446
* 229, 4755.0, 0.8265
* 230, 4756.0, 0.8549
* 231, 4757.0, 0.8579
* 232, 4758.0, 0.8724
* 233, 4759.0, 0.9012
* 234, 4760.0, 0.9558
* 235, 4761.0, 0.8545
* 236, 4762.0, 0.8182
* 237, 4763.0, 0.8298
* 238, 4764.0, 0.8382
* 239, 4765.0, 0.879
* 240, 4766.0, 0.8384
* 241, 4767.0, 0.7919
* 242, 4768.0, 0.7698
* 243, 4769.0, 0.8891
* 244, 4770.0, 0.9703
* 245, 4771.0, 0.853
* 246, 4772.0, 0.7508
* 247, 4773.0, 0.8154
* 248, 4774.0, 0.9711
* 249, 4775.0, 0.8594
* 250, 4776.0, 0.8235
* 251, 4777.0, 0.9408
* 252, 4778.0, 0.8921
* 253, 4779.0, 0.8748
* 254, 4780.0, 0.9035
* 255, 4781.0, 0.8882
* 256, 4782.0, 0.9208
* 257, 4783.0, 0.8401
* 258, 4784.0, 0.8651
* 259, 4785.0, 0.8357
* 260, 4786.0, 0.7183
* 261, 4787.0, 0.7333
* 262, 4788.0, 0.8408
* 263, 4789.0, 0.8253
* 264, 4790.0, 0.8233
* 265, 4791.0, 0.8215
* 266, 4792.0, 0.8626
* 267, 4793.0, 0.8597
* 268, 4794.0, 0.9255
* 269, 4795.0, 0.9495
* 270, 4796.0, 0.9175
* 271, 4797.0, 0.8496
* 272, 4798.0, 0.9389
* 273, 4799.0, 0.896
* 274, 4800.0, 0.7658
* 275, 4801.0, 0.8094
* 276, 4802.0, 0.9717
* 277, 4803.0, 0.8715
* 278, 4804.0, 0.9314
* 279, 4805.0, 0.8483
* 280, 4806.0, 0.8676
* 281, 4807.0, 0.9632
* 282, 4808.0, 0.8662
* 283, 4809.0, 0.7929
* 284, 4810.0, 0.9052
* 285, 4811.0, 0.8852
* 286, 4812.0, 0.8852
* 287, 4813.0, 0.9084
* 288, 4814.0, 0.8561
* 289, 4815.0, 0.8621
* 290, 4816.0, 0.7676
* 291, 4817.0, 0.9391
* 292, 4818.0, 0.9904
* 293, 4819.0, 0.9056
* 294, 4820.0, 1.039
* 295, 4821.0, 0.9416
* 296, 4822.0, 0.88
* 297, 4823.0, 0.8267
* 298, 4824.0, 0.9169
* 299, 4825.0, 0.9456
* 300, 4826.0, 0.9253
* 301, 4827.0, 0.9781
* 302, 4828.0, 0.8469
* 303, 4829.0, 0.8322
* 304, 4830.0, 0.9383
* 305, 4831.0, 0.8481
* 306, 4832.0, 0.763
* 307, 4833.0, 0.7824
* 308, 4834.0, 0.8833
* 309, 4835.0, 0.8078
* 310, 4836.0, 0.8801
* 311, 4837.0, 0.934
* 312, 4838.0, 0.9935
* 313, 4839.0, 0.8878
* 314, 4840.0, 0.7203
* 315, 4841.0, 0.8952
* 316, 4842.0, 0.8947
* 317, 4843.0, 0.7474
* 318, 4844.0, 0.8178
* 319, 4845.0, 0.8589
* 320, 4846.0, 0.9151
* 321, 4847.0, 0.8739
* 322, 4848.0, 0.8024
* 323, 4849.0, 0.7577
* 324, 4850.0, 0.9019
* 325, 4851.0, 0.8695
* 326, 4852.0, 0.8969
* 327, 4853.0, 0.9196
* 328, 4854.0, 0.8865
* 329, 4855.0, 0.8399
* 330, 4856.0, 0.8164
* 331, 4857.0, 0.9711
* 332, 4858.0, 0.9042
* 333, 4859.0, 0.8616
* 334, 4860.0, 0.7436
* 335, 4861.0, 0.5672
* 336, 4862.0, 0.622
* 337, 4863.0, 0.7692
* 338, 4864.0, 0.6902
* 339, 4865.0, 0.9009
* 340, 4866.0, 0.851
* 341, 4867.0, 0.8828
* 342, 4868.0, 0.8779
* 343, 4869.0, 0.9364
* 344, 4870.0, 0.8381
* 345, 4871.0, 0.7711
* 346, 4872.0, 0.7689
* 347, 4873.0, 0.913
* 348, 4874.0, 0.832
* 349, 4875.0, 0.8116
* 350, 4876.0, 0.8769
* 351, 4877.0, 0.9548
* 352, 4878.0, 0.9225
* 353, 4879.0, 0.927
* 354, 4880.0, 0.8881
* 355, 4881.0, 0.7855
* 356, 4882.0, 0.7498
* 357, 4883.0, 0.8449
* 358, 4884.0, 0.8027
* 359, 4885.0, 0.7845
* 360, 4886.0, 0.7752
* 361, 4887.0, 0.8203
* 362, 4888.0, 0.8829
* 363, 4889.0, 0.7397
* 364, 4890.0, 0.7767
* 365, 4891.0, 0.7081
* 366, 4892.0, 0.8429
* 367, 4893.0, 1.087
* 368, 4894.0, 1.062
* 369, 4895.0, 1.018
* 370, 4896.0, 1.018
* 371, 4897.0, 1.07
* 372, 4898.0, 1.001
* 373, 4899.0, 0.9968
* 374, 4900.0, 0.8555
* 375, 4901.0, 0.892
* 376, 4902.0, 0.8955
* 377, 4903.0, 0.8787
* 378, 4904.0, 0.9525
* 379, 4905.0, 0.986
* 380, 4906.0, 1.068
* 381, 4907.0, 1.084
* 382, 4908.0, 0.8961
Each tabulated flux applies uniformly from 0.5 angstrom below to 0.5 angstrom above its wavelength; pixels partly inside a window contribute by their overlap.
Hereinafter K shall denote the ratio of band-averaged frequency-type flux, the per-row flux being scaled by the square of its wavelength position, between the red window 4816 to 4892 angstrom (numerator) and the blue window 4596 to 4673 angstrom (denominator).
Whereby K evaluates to 1.1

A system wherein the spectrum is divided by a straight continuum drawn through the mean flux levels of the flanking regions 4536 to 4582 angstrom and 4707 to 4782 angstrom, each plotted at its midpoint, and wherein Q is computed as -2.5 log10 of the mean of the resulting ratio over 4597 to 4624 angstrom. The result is -0.07 mag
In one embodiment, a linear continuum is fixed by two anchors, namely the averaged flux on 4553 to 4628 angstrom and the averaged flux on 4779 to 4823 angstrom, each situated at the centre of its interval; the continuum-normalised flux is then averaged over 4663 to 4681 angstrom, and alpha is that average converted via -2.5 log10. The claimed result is 0.05 mag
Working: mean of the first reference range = 0.786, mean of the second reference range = 0.875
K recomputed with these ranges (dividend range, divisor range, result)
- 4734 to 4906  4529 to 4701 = 1.21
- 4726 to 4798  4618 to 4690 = 1.08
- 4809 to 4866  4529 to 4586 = 1.34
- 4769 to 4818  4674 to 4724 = 1.10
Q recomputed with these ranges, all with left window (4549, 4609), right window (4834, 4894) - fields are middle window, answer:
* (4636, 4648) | -0.037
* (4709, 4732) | -0.036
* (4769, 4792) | -0.046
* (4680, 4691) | 0.018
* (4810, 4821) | -0.096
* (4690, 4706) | -0.034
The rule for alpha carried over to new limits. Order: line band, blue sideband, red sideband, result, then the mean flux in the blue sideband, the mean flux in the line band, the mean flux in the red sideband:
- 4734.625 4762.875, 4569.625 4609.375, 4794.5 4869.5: -0.04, 0.766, 0.862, 0.866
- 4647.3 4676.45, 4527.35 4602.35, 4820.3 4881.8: -0.05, 0.728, 0.807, 0.854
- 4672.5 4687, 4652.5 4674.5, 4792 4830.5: 0.02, 0.817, 0.81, 0.894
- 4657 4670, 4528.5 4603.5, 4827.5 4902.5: -0.12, 0.731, 0.863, 0.857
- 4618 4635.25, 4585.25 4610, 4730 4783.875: -0.09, 0.767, 0.854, 0.855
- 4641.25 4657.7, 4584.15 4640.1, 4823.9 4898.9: 0.05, 0.809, 0.782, 0.859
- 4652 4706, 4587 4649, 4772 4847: 0.02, 0.809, 0.813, 0.873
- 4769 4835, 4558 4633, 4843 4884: -0.06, 0.797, 0.875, 0.839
